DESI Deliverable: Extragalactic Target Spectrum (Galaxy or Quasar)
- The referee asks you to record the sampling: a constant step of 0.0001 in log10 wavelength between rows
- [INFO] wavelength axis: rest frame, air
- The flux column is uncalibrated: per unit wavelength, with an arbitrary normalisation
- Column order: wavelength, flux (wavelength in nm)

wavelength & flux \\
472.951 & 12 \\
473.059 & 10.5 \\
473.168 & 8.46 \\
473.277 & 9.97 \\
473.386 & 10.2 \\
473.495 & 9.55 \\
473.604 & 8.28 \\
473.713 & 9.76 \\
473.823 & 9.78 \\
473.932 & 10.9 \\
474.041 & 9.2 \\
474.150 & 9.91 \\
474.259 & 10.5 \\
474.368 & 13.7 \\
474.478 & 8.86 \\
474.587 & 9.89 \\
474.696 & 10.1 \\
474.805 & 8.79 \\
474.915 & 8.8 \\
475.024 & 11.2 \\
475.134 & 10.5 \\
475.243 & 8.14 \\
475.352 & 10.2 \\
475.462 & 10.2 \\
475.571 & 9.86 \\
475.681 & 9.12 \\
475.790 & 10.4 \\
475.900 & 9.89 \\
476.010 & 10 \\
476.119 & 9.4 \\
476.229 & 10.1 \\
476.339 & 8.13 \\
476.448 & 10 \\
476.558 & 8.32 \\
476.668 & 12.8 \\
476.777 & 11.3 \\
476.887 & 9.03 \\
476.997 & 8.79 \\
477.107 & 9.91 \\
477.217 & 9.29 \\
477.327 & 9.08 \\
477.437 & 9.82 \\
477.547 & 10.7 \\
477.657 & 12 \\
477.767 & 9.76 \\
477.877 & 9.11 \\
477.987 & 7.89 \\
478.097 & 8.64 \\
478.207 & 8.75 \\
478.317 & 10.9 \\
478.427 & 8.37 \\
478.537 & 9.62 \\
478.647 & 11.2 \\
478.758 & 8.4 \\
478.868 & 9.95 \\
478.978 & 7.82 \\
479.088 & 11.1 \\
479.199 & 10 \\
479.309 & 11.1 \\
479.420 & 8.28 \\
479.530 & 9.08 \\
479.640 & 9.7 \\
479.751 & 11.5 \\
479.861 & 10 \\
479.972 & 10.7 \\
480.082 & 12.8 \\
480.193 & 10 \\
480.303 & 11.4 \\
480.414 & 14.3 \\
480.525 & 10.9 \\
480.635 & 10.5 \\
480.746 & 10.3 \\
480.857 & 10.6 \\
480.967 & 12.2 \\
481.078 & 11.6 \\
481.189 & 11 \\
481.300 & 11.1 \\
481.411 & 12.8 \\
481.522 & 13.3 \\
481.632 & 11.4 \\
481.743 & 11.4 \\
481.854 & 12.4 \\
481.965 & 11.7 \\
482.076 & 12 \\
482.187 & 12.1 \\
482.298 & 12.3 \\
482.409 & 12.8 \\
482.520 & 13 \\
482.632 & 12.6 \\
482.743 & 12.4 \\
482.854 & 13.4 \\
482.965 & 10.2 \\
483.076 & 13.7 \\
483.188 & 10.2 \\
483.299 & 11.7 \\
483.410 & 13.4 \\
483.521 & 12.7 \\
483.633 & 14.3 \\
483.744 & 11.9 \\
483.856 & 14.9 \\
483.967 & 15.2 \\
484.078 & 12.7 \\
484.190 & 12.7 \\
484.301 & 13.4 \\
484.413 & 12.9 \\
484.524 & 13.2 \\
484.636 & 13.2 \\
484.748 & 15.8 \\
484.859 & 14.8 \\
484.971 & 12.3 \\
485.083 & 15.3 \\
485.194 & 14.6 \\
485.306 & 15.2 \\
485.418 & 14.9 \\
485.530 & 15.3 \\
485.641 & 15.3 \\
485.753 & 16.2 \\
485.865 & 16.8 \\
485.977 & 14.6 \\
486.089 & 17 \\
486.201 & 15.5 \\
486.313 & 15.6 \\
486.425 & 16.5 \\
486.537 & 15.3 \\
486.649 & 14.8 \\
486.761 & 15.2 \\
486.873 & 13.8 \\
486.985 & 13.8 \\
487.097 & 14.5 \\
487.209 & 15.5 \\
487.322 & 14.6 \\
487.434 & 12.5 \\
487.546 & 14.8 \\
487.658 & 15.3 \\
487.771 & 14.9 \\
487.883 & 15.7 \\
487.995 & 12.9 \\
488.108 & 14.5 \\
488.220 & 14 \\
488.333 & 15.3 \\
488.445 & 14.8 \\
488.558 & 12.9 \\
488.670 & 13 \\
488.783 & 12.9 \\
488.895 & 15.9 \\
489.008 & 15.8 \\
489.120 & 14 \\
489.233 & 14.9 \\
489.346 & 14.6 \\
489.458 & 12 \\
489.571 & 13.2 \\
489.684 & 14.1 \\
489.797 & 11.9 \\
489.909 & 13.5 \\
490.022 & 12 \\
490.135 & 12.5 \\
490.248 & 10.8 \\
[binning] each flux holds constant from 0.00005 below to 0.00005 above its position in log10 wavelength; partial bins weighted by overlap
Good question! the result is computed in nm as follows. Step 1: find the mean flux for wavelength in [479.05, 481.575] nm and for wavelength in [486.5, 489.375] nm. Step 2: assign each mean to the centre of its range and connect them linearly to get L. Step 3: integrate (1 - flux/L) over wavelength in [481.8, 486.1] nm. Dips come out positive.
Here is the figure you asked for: -0.28 nm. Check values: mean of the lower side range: 11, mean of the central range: 13.5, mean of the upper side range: 14.5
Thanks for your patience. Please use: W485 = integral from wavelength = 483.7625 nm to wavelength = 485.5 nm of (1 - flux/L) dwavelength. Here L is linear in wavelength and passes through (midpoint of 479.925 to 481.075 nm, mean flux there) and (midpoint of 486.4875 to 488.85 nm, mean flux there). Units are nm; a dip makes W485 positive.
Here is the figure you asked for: -0.13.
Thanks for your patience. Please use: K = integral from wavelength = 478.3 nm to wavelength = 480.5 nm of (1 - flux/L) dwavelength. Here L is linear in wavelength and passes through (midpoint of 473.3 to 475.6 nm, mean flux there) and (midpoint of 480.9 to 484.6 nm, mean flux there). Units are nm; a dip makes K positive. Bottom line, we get 0.223 nm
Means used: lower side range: 9.92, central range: 10.3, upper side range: 12.5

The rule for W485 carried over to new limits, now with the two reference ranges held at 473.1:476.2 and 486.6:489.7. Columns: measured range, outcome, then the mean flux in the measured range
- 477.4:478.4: 0.11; 9.69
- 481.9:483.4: 0.03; 12.2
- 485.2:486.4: -0.19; 15.6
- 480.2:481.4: 0.05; 11.4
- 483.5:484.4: -0.04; 13.5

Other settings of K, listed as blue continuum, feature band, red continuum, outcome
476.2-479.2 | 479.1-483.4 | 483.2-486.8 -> 0.17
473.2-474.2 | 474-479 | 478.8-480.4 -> 0.12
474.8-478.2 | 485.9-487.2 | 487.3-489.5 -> -0.16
